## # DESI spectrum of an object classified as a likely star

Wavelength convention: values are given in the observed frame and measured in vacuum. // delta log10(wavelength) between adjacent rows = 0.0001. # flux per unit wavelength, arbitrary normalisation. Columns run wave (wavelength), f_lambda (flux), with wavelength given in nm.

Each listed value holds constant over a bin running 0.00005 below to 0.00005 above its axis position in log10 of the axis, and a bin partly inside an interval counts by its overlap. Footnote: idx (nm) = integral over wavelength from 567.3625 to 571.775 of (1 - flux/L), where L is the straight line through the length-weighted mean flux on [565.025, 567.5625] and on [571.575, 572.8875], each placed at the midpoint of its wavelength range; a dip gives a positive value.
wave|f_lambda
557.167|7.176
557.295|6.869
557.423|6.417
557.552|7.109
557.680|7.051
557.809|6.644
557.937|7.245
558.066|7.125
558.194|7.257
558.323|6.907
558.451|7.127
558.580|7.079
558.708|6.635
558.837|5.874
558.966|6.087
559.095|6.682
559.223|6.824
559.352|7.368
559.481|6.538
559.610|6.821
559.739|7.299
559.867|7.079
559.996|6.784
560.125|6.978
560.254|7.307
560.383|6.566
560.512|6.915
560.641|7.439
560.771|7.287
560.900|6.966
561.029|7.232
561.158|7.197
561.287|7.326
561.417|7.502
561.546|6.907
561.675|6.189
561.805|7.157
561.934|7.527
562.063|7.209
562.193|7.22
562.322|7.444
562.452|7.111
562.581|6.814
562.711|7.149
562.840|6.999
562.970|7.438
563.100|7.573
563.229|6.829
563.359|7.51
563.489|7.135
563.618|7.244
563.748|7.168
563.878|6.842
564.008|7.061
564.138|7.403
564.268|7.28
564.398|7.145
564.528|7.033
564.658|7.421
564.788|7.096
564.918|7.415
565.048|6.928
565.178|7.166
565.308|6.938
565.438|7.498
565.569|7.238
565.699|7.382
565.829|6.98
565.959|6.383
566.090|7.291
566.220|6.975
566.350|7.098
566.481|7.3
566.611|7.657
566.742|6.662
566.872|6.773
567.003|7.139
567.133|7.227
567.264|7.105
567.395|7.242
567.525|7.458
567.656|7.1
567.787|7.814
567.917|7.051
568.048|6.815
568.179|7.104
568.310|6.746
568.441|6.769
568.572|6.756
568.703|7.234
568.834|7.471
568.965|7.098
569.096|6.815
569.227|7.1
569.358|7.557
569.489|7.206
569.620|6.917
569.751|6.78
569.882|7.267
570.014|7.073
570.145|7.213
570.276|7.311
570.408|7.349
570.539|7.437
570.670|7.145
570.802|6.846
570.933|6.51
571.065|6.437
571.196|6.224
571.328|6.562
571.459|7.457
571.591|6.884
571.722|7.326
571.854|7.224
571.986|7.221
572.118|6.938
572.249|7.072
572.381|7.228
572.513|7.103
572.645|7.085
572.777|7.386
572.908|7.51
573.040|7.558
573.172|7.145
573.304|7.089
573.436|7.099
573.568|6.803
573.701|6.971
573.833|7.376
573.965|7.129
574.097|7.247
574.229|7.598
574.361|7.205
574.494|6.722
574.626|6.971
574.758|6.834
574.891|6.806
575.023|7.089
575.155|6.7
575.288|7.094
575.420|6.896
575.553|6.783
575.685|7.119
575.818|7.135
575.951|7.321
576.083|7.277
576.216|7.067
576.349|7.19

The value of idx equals 0.06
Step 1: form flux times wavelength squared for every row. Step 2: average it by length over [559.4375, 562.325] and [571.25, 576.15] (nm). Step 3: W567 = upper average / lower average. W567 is 1.05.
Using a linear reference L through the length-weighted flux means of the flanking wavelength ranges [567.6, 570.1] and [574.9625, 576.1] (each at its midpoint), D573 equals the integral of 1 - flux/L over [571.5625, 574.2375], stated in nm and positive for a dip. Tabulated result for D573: -0.05 nm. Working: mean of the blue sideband 7.09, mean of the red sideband 7.04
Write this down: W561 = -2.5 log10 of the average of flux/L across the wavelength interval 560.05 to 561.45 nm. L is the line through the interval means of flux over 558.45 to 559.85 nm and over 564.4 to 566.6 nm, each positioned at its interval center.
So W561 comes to -0.04 mag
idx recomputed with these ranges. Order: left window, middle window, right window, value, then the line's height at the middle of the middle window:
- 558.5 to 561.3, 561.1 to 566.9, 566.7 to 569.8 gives -0.124 nm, 7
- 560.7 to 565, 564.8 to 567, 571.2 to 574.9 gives 0.016 nm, 7.16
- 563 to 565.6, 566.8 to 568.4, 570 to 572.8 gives 0.000 nm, 7.12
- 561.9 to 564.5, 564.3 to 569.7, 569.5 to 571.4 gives -0.046 nm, 7.07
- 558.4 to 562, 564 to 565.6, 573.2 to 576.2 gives -0.050 nm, 6.99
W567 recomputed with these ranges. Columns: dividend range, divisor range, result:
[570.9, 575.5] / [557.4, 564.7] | 1.04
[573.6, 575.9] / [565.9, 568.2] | 1.01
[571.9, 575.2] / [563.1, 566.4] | 1.03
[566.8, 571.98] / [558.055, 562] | 1.05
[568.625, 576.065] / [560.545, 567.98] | 1.02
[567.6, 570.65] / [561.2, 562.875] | 1.03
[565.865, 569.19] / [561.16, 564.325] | 1.00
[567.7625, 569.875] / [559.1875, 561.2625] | 1.03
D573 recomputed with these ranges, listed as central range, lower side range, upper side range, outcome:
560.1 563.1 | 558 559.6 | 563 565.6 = -0.06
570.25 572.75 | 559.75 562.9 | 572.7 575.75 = 0.03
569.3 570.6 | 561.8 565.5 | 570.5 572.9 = -0.03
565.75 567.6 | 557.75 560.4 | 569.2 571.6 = -0.03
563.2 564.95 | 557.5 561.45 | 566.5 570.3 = -0.03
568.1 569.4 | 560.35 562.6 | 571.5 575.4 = 0.01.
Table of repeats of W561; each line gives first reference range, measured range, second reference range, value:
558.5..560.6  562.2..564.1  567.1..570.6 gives -0.04 mag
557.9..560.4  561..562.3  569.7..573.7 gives -0.04 mag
